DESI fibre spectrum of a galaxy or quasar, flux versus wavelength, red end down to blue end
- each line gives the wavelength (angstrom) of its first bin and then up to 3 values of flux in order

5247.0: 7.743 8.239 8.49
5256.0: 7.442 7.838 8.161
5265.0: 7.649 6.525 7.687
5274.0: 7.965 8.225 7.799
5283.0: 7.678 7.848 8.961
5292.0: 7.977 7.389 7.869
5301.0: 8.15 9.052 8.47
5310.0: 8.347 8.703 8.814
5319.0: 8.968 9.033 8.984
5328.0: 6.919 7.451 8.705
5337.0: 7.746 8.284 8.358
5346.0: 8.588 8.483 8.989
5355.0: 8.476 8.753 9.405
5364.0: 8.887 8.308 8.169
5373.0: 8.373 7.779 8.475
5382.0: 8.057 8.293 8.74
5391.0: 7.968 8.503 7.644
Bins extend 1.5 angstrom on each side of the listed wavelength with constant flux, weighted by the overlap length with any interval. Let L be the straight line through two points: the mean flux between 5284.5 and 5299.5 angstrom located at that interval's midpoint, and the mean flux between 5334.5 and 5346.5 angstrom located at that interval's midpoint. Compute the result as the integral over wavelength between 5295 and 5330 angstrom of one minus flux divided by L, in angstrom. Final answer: -1.3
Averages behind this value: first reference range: 8.01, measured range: 8.42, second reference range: 8.25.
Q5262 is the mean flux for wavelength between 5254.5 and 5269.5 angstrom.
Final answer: 7.52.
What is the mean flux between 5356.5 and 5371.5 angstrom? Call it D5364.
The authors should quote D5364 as 8.7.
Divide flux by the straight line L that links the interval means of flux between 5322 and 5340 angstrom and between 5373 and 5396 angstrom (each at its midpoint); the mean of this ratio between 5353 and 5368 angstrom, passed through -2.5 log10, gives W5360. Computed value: -0.079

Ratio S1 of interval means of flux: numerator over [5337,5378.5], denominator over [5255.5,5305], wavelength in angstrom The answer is 1.1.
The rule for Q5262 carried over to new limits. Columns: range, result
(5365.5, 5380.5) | 8.22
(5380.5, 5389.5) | 8.36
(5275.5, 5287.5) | 7.89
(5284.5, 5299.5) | 8.01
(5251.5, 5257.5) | 7.97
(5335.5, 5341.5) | 8.02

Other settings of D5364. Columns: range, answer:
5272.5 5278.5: 8.09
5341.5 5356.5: 8.58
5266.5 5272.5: 7.11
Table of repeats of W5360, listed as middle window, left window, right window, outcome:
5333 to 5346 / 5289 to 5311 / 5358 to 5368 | 0.04 mag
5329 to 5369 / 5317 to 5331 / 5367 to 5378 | -0.03 mag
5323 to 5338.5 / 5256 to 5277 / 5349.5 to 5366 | 0.07 mag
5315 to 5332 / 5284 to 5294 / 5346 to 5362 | 0.02 mag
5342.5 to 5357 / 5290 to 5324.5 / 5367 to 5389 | -0.03 mag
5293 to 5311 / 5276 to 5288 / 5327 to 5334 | -0.06 mag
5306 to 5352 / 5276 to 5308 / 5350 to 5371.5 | 0.00 mag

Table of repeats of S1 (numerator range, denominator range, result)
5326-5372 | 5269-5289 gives 1.06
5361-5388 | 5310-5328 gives 0.96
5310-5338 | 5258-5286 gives 1.08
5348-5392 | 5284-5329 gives 1.01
